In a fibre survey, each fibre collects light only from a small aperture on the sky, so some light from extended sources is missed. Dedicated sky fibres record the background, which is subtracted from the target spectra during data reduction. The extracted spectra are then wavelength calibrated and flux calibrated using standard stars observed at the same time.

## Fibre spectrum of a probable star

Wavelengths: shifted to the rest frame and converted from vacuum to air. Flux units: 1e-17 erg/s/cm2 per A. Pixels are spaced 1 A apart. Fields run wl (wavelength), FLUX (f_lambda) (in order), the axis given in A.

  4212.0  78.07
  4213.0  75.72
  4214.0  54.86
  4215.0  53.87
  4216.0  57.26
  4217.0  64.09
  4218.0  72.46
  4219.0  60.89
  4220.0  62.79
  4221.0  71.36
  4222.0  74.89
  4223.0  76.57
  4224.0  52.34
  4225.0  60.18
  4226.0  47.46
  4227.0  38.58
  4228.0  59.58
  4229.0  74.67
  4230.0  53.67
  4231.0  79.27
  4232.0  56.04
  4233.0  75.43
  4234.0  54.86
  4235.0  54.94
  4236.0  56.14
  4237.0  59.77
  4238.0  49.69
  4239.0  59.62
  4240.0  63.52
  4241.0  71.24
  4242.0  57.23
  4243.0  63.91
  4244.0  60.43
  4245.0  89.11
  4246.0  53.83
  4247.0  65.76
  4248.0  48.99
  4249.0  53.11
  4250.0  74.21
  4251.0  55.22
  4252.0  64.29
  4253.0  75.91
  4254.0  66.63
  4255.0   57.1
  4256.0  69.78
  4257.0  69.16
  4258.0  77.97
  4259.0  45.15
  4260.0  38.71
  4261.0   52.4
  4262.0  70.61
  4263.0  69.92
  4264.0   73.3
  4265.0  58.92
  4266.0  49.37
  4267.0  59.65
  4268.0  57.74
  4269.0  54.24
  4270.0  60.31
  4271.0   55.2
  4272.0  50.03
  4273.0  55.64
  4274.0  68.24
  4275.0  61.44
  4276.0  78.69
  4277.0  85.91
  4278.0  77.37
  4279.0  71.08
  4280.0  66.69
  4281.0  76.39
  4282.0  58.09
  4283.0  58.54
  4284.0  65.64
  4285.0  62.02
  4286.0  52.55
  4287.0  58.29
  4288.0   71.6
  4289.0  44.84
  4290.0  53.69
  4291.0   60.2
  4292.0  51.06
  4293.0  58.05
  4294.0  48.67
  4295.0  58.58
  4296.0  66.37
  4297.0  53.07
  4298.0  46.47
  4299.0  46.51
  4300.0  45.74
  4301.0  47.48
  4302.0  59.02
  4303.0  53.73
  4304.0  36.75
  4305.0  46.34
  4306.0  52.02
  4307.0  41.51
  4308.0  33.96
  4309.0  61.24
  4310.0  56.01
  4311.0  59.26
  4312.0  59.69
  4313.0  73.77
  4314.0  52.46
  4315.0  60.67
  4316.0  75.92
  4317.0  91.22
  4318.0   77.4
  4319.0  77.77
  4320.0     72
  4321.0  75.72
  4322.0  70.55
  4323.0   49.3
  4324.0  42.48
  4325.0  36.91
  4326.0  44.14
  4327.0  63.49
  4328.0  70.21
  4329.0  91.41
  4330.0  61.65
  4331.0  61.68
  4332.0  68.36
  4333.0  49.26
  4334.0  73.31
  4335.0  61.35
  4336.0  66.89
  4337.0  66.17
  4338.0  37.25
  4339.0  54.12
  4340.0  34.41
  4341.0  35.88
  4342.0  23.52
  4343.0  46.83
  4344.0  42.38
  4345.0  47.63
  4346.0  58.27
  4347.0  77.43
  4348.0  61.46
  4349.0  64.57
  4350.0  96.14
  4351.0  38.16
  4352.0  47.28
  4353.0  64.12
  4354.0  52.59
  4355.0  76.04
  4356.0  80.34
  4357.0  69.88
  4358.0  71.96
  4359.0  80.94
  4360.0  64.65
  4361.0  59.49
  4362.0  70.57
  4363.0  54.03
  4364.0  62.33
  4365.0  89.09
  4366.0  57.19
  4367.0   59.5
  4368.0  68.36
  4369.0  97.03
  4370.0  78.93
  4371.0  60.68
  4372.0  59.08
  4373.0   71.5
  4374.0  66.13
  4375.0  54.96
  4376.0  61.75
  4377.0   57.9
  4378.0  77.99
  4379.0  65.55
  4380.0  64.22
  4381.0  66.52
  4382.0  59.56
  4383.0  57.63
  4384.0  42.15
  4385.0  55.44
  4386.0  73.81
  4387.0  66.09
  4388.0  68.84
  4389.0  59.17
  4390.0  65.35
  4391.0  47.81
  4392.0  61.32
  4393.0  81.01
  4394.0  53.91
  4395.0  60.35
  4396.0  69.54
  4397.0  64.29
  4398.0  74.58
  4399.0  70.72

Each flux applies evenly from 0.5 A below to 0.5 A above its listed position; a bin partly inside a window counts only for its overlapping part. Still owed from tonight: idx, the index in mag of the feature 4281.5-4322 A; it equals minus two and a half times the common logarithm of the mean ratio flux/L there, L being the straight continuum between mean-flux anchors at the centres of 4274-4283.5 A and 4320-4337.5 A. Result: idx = 0.14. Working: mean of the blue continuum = 70.3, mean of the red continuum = 62.2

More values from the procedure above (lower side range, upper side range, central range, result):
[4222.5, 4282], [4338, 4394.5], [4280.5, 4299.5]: 0.09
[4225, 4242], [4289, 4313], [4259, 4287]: -0.13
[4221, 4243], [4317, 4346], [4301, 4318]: 0.02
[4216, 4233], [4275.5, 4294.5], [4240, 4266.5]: 0.00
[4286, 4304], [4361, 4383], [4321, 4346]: 0.10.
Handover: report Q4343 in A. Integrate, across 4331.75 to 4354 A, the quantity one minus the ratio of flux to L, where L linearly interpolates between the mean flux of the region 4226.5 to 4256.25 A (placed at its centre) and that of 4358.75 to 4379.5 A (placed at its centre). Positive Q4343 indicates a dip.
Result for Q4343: 3.8 A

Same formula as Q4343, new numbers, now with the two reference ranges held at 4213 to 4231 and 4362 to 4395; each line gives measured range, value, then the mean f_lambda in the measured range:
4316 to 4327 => -0.1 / 64.3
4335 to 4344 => 2.5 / 46.3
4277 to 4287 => -0.5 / 66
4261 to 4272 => 0.4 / 60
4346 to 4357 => -0.3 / 65.7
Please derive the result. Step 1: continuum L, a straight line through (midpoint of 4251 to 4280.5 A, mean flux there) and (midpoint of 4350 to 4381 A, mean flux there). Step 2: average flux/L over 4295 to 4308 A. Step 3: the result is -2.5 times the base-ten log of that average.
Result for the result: 0.29 mag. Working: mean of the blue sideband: 63.4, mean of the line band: 49.3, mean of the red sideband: 66.6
